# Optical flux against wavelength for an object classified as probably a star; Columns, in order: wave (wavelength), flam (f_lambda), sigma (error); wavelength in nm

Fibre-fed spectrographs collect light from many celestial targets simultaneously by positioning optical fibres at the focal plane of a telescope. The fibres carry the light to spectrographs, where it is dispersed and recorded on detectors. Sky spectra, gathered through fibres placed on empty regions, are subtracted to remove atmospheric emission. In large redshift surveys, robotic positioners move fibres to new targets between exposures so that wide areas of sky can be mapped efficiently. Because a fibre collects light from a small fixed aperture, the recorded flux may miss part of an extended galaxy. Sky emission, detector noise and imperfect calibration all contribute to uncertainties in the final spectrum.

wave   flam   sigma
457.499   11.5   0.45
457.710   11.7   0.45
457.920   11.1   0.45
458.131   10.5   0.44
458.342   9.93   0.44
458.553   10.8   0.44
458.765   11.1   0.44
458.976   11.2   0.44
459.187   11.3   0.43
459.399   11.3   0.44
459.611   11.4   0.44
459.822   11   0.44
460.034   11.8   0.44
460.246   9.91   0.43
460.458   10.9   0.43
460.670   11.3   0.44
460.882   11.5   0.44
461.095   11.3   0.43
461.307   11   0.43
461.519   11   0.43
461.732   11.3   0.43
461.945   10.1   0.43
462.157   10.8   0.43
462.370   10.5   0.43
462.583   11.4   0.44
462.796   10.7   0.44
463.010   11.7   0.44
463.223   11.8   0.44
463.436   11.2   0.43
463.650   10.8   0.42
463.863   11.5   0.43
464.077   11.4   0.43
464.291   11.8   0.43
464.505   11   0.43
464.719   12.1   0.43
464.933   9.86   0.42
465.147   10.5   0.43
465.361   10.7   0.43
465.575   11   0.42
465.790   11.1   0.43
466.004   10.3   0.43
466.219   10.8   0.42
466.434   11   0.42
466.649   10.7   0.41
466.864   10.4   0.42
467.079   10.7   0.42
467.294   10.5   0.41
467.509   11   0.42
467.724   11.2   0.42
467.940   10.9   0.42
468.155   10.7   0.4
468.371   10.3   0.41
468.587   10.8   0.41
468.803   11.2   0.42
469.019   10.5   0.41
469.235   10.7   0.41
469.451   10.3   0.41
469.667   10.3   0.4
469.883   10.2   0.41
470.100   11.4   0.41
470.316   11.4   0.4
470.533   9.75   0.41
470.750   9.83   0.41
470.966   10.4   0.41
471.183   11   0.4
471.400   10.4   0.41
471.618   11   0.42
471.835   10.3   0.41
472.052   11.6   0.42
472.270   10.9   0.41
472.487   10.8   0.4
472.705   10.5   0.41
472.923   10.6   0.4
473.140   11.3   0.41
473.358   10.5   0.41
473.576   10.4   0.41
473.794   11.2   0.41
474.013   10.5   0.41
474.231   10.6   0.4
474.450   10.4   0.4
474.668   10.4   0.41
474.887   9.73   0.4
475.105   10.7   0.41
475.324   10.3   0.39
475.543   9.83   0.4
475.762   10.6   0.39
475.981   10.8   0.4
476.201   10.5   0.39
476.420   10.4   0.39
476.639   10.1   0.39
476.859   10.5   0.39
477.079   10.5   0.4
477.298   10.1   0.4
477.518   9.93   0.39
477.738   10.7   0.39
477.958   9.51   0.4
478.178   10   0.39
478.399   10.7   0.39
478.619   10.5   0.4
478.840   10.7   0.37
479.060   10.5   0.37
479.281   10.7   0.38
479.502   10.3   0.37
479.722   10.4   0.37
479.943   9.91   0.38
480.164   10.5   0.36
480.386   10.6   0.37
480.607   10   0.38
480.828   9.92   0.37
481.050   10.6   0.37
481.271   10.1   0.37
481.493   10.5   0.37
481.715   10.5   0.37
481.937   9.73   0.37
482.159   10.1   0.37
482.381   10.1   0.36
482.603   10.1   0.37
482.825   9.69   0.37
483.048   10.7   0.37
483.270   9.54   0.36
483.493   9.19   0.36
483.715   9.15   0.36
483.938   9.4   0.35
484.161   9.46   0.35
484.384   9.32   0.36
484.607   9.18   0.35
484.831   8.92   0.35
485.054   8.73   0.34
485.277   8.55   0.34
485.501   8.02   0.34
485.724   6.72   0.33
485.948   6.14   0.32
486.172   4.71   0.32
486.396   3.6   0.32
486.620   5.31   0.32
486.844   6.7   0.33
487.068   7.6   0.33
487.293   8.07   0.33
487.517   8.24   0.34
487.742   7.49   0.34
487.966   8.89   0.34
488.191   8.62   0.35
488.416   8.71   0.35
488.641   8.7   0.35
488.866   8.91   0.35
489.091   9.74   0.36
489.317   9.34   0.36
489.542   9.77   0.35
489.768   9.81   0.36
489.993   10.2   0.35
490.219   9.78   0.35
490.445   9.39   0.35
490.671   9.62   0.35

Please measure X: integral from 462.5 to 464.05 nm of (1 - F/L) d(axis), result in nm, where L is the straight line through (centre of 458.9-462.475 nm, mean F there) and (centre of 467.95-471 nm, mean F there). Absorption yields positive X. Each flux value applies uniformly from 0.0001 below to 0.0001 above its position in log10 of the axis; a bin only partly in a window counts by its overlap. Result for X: -0.06 nm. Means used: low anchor 11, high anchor 10.6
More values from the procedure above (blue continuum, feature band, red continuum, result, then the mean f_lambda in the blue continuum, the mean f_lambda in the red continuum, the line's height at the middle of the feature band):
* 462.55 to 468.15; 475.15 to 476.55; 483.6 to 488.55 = -0.155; 11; 7.8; 9.37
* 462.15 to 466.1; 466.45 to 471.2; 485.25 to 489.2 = -0.143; 11.1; 7.46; 10.3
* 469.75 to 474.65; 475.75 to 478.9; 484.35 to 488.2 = -0.289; 10.7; 7.42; 9.49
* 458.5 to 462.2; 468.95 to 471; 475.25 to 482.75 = 0.036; 11.1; 10.3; 10.7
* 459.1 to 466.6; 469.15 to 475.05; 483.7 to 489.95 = -0.405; 11.1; 8.14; 9.93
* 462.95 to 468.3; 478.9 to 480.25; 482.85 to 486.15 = -0.160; 11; 8.7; 9.29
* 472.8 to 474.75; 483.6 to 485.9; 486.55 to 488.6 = -0.071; 10.7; 7.82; 8.4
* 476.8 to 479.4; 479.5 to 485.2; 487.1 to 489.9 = -0.067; 10.4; 8.83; 9.73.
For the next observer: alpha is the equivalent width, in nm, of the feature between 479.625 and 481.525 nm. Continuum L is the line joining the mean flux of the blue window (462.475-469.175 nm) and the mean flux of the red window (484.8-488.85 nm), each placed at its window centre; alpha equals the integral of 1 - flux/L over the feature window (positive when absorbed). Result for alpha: -0.40 nm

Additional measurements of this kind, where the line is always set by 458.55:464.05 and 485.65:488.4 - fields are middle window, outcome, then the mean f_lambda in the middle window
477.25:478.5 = -0.26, 10.1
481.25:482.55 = -0.41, 10.2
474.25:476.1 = -0.32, 10.4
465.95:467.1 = -0.05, 10.7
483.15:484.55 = -0.36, 9.35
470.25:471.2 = -0.08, 10.4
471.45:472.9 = -0.23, 10.8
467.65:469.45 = -0.15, 10.7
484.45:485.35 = -0.20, 8.88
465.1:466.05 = -0.03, 10.8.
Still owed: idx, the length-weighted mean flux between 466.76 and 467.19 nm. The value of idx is 10.6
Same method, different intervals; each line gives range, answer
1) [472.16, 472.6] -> 10.8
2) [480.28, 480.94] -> 10.2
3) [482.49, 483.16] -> 10.2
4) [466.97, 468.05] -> 10.9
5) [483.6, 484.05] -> 9.28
